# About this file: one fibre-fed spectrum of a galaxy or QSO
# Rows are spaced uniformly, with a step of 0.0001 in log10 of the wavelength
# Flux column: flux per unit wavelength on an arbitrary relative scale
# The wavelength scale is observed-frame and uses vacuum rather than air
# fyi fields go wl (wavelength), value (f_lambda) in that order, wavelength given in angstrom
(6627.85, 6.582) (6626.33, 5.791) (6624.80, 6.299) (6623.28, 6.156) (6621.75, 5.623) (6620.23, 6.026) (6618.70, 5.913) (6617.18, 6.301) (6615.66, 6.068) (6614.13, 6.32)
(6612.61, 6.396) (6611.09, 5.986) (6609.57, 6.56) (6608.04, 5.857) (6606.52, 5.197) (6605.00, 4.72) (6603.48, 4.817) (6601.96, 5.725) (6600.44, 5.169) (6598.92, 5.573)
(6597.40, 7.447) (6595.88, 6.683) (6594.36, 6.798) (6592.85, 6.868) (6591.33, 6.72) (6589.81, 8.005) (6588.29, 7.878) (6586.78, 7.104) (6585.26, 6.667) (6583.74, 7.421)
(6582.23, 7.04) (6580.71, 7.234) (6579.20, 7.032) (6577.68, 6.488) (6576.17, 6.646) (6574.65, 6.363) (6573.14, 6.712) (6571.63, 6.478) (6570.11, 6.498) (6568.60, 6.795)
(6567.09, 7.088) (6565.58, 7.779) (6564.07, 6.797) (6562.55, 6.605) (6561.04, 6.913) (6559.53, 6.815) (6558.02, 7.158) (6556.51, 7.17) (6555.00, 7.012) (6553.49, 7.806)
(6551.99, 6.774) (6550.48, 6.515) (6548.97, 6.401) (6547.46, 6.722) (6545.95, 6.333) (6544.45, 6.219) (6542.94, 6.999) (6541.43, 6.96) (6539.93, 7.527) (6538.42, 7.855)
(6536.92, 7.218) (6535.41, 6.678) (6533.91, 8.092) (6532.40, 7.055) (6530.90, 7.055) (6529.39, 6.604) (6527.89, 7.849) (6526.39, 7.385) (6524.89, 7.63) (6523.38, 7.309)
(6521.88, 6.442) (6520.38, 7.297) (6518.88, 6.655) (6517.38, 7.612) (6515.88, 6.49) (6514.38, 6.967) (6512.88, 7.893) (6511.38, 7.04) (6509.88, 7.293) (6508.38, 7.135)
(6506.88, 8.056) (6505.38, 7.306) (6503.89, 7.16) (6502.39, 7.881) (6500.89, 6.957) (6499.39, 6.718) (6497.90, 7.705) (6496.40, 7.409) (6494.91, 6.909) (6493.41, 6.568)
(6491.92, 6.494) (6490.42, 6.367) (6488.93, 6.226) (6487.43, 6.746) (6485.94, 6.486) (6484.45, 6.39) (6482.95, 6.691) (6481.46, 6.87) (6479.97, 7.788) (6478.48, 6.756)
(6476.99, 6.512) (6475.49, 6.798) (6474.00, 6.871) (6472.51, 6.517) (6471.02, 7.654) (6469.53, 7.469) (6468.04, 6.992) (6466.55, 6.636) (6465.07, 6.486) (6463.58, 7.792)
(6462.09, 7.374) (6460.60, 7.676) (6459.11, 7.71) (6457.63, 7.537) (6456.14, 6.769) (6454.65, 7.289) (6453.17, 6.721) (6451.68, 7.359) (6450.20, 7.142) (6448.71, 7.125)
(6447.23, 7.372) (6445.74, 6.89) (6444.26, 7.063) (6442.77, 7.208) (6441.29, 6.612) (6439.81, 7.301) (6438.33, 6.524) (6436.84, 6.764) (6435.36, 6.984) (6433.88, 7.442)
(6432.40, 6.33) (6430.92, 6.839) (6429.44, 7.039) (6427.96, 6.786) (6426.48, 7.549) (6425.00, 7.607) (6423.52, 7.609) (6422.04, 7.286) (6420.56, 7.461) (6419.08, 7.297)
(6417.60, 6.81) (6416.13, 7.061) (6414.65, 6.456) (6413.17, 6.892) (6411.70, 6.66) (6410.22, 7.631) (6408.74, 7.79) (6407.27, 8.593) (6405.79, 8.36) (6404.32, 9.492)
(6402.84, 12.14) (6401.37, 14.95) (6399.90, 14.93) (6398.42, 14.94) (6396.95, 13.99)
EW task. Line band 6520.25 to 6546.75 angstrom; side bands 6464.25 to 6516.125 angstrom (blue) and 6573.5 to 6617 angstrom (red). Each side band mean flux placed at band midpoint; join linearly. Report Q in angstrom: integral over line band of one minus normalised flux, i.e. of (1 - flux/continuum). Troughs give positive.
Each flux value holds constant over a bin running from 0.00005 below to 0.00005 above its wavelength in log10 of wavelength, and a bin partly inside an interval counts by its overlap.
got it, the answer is -1.44 angstrom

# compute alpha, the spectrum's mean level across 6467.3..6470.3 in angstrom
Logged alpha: 7.23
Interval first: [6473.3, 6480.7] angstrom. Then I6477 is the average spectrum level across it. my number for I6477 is 6.94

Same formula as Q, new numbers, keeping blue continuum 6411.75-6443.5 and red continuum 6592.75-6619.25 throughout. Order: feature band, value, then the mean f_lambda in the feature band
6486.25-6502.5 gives -0.5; 6.86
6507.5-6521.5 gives -1.3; 7.14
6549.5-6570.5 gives -2.4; 6.98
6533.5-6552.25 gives -1.6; 6.93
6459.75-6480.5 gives -0.9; 7.09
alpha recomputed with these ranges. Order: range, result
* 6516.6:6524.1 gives 7.07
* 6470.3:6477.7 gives 6.86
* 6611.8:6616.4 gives 6.26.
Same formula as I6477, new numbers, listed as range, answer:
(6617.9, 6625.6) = 6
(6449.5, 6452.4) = 7.26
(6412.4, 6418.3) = 6.81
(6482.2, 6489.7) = 6.51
